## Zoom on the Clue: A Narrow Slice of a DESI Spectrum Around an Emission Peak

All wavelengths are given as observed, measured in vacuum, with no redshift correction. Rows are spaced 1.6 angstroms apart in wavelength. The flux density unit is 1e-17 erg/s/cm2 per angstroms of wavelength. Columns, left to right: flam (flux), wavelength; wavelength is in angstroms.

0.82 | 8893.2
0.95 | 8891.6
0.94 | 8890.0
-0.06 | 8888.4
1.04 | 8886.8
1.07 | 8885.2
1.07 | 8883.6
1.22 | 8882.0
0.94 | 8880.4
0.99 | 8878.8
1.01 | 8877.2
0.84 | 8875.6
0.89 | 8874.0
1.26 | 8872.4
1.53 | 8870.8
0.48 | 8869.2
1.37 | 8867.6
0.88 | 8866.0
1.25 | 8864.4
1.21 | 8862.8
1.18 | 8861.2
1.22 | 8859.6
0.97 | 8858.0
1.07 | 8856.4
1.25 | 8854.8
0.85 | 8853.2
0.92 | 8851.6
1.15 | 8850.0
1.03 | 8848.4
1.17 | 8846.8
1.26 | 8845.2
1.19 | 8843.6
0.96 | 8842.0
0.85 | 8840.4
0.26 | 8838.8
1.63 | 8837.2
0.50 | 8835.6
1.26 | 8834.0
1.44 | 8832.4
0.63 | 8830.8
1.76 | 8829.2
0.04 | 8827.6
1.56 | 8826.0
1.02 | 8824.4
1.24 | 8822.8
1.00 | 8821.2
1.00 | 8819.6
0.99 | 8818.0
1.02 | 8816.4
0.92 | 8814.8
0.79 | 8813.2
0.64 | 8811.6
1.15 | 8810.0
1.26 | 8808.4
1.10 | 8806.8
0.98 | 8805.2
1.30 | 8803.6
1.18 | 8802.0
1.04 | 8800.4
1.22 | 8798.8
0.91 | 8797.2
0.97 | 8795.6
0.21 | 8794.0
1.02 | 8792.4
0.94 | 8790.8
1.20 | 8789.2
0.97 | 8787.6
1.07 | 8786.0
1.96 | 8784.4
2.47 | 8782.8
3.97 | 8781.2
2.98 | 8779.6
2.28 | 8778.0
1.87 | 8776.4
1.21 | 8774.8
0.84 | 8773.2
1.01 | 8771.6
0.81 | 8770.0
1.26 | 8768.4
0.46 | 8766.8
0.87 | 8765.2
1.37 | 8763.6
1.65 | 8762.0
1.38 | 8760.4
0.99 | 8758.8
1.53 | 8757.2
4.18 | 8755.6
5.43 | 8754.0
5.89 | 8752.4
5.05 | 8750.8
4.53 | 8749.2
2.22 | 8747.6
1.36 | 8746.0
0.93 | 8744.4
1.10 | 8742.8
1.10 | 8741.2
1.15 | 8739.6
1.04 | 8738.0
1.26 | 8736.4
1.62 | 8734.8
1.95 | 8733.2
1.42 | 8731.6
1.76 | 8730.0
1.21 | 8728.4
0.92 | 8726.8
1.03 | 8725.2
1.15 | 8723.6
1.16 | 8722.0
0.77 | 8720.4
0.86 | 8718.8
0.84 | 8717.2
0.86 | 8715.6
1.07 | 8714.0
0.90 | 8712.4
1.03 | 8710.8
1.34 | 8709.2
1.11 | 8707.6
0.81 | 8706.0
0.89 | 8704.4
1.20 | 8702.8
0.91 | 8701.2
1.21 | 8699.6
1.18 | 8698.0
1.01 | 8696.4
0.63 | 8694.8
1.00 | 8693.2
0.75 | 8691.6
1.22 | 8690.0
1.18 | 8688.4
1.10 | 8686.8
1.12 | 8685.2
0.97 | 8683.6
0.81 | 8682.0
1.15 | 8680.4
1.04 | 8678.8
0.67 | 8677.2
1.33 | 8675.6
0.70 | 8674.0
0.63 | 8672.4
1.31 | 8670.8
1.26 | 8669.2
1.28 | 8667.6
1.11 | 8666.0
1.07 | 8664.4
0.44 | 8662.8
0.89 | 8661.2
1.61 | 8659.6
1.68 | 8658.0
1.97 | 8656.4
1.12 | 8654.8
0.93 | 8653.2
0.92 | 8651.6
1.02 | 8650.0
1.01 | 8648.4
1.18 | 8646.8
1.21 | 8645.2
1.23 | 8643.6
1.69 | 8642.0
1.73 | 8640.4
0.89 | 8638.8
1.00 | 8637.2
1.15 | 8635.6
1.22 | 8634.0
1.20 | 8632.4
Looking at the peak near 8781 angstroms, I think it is [N II]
